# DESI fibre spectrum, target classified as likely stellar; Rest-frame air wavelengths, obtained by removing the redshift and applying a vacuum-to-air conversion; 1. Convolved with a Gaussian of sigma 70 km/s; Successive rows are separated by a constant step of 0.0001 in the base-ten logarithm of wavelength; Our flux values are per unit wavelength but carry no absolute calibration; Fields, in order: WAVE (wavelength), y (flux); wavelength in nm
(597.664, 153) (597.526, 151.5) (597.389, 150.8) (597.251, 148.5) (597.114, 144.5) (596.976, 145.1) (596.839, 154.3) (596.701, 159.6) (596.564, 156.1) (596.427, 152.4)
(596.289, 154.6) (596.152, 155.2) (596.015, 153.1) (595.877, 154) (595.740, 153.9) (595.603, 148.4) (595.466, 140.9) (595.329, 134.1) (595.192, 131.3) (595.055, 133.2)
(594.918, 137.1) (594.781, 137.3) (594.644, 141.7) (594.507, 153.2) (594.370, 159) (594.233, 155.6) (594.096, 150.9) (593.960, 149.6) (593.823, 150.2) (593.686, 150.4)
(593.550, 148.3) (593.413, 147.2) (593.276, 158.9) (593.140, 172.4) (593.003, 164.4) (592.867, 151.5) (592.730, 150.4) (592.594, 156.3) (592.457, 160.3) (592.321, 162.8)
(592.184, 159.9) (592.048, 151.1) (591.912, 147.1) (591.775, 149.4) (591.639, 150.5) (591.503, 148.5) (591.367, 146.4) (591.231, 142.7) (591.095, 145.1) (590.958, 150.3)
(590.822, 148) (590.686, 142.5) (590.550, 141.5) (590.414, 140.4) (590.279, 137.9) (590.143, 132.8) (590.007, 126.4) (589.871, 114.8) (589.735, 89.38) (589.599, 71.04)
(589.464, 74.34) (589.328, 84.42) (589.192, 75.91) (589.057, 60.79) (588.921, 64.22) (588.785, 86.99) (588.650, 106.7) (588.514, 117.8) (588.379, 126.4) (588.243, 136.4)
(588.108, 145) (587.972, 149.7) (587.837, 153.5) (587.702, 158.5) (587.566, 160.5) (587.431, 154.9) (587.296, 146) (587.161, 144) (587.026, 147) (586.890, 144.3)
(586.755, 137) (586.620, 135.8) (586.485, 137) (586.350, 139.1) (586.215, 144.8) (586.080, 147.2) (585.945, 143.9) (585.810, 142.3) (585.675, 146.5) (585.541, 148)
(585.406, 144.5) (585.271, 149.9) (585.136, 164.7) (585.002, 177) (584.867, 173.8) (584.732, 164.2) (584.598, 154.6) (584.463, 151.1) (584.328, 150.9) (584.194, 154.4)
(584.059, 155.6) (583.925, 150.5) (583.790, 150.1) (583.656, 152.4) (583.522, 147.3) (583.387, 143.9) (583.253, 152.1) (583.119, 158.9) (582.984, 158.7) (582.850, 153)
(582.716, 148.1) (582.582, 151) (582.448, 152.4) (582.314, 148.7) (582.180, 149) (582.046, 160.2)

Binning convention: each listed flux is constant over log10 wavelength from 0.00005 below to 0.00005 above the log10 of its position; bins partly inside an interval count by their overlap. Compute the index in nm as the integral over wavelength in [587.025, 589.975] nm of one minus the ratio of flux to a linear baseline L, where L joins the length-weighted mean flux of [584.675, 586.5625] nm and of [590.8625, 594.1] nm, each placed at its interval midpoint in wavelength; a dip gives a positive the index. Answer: 0.70 nm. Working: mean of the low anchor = 151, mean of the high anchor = 153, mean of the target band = 116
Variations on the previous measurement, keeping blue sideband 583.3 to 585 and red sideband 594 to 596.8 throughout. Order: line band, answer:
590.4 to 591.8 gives 0.04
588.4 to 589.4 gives 0.43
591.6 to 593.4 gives -0.08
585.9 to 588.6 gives 0.17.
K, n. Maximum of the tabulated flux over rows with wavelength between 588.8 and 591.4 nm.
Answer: 150.3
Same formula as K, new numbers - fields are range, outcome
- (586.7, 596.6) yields 172.4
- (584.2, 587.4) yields 177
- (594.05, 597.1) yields 159.6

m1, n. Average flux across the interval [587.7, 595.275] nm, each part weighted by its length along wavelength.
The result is 136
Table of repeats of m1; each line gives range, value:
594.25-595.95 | 144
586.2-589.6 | 124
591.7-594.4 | 155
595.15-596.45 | 148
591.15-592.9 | 152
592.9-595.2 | 150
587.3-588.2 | 153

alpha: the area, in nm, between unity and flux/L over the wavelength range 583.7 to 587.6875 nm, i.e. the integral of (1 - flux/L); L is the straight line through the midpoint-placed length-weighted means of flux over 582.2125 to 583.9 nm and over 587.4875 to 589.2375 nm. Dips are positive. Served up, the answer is -0.45 nm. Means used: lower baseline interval 151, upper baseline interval 119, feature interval 150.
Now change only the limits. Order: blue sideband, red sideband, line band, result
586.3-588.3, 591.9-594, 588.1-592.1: 0.783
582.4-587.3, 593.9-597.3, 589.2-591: 0.381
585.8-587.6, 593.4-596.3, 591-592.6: -0.059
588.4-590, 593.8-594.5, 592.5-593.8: -0.143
